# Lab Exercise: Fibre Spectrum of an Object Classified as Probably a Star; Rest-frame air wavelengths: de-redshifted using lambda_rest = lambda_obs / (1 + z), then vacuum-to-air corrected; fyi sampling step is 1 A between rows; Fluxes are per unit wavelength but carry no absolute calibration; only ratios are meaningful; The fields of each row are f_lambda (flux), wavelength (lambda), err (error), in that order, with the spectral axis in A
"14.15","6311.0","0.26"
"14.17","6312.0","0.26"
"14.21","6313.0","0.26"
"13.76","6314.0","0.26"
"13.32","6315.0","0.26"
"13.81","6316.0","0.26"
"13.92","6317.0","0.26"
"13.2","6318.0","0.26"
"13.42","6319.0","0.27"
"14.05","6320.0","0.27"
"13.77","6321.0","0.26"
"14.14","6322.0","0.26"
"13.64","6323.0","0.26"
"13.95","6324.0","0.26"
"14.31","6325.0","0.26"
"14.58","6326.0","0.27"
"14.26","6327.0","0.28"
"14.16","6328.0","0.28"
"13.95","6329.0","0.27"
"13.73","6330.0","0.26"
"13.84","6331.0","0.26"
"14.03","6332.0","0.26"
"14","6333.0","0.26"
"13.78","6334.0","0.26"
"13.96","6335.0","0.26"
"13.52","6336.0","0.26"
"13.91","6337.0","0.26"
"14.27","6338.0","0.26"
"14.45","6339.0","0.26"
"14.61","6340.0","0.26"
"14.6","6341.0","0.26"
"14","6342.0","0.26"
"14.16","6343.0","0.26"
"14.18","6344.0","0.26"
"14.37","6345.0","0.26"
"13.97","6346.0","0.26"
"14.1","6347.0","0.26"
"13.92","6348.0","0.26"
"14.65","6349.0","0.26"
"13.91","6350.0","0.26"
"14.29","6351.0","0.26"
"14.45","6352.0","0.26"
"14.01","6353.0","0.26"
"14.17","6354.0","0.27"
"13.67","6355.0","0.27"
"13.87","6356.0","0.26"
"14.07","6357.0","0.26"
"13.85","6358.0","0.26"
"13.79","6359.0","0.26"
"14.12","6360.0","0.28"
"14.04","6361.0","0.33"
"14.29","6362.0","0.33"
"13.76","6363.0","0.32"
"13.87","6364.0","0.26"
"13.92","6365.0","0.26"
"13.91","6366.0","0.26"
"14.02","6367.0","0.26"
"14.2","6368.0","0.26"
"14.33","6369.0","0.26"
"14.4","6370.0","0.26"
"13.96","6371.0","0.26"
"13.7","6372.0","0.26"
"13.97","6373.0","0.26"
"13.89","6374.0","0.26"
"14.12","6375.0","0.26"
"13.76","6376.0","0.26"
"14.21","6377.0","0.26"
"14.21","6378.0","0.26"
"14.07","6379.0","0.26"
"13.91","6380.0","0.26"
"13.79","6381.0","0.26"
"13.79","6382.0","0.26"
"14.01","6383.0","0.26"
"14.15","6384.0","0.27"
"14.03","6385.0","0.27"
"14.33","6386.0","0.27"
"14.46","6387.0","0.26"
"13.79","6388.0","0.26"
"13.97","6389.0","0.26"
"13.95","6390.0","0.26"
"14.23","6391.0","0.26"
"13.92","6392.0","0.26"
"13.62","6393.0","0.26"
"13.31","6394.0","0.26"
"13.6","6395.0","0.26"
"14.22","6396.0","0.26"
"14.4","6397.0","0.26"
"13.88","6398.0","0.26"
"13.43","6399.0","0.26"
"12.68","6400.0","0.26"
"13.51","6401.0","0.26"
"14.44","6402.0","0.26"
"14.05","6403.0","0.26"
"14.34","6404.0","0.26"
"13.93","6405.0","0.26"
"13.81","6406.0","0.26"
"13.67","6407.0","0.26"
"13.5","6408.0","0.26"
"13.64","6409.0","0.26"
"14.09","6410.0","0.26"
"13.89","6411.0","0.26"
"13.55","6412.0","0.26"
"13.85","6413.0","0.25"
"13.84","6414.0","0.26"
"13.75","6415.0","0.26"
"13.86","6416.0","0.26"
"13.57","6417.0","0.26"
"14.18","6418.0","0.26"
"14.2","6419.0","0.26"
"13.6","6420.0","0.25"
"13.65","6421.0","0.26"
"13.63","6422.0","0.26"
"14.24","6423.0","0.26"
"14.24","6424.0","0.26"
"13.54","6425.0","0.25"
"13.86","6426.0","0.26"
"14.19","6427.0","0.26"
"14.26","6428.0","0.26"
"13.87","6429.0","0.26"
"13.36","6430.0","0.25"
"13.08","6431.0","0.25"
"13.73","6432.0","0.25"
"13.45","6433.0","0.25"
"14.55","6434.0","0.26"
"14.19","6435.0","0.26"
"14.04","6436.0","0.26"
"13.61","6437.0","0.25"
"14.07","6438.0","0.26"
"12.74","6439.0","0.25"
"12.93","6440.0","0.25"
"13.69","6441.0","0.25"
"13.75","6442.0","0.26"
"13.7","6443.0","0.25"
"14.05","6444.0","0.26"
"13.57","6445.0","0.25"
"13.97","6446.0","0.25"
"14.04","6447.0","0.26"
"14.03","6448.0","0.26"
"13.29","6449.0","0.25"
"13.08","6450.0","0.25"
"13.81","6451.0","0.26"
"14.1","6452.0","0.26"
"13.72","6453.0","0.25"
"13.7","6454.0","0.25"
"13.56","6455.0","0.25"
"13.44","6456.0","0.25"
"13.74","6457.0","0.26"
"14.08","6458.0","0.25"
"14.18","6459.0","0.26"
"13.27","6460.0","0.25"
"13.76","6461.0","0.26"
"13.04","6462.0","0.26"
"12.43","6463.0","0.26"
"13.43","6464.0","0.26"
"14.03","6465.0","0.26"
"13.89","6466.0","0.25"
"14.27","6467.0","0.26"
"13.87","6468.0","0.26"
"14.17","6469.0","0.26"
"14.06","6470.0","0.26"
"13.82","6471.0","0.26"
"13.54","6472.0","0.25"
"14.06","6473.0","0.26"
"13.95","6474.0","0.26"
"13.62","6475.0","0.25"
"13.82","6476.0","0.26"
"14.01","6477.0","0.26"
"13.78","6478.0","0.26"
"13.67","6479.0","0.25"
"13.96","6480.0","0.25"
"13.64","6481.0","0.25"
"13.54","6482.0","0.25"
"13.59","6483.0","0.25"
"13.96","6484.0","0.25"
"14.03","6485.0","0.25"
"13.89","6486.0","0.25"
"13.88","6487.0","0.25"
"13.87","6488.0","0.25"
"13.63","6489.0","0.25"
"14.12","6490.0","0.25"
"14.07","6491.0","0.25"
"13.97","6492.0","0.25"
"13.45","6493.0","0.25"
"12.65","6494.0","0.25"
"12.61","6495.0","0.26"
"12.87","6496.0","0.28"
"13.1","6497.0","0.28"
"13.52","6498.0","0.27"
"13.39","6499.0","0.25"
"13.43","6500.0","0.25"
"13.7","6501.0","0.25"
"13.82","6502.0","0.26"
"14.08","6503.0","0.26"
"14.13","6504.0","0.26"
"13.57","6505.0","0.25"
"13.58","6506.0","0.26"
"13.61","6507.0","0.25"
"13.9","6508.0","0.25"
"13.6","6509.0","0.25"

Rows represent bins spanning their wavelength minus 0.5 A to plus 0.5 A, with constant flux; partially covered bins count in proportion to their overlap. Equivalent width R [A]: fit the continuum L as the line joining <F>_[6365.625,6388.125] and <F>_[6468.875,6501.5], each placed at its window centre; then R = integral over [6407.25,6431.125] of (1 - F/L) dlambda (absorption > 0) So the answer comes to 0.14 A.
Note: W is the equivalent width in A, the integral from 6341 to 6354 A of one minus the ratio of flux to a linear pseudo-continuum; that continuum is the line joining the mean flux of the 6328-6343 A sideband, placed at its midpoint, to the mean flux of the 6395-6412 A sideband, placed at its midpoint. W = -0.2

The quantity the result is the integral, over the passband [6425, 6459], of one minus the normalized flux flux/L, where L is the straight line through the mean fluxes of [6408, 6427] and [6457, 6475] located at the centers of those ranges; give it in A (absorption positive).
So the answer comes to 0.14 A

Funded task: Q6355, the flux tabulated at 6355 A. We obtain 13.67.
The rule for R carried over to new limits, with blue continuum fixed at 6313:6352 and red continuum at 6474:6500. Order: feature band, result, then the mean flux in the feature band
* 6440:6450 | 0.02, 13.7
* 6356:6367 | -0.01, 14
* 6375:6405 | -0.13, 13.9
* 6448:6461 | 0.03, 13.7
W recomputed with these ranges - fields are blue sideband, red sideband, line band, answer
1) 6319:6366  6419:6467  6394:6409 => 0.1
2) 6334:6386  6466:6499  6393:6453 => 0.5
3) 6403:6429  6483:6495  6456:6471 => 0.1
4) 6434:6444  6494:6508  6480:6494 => -0.3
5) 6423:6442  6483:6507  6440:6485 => -0.1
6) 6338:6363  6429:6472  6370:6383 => 0.1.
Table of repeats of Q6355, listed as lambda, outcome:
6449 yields 13.29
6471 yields 13.82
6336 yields 13.52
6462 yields 13.04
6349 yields 14.65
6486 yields 13.89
